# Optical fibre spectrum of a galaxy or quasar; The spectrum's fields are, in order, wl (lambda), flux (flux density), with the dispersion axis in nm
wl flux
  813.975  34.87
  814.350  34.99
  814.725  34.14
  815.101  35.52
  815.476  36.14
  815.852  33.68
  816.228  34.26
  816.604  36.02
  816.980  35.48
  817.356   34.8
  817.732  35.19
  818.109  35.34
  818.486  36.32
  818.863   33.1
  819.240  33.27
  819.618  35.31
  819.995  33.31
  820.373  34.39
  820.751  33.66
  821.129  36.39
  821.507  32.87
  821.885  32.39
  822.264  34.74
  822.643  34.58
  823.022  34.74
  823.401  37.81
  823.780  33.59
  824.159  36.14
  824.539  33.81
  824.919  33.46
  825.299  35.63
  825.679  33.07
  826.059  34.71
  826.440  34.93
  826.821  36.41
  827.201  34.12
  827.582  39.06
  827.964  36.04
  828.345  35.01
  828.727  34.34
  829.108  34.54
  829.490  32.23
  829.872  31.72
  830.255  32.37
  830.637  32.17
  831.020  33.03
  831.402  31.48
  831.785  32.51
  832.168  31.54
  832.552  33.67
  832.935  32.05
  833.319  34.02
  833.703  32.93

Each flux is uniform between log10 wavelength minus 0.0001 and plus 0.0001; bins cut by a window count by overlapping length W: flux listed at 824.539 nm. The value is 33.81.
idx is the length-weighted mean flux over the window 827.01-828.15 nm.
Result 36.4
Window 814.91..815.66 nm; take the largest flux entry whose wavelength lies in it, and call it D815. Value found 36.14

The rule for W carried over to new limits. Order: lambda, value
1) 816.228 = 34.26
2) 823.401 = 37.81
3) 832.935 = 32.05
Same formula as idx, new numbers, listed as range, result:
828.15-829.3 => 34.7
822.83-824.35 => 35.6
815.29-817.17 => 35.1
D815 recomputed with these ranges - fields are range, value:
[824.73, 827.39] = 36.41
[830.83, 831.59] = 33.03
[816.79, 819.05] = 36.32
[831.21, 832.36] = 32.51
